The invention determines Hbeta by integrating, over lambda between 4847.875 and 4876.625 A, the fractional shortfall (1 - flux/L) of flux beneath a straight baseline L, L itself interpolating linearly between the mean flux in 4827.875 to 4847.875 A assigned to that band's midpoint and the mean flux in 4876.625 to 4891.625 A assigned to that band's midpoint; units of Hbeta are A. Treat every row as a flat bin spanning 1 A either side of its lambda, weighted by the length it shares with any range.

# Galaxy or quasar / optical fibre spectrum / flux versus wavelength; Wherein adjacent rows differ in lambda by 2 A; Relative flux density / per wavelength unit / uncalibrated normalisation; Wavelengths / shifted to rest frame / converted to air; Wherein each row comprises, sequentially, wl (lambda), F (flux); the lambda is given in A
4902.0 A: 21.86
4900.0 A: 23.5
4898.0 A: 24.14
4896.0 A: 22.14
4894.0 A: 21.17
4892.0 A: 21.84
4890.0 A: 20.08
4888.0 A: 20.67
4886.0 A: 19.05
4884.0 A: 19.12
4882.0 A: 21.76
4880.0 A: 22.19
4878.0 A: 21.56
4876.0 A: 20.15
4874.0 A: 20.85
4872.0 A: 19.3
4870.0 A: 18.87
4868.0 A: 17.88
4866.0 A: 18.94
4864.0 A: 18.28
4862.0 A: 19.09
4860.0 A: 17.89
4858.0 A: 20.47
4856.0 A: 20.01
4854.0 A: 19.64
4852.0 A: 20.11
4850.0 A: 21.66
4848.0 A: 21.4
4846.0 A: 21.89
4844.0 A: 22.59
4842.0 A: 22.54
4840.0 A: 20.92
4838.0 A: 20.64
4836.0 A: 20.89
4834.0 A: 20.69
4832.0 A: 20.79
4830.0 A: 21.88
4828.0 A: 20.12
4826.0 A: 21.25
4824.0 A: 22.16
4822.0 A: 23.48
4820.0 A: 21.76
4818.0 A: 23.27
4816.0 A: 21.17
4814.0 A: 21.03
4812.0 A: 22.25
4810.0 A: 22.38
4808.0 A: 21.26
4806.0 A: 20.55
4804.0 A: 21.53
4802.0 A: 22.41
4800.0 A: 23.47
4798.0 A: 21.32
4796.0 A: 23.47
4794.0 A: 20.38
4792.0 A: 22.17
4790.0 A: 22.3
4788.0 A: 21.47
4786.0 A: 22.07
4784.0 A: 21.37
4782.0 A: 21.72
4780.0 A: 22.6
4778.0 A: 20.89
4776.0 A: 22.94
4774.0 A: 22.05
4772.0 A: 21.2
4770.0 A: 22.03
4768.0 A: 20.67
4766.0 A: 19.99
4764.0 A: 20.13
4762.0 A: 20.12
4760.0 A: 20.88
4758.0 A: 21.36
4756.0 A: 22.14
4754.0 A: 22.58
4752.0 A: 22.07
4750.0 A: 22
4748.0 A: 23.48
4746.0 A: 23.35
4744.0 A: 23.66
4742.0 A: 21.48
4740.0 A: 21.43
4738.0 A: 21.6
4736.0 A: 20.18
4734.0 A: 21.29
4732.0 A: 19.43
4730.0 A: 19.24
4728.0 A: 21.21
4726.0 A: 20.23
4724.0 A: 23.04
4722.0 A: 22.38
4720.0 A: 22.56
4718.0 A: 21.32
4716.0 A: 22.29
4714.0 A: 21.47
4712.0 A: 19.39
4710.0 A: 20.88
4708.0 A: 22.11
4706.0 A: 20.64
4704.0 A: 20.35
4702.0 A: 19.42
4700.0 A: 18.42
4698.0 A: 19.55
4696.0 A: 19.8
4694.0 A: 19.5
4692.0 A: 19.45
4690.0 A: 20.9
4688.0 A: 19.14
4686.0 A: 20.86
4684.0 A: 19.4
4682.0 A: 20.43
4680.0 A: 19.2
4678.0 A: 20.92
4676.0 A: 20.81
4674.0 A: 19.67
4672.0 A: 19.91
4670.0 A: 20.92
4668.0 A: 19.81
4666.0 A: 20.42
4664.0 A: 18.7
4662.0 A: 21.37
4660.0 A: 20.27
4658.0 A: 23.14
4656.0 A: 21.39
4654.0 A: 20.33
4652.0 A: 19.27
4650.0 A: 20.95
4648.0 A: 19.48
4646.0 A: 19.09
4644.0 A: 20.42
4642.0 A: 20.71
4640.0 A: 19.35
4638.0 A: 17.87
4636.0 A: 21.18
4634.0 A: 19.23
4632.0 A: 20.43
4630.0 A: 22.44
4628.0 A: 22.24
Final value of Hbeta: 1.94 A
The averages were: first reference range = 21.4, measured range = 19.6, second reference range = 20.7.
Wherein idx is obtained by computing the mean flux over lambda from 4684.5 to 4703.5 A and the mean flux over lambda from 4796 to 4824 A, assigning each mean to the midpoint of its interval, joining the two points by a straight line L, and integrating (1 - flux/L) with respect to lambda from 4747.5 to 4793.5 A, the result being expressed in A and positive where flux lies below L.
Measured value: -0.8 A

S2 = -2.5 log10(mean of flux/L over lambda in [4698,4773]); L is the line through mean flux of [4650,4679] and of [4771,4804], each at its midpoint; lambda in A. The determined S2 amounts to 0.01 mag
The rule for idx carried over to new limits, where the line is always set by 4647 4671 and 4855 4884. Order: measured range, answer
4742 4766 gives -2.0 A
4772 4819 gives -4.4 A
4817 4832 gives -1.5 A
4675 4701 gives 0.7 A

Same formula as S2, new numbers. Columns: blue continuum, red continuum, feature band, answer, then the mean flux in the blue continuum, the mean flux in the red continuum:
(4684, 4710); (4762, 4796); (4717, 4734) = -0.03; 20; 21.5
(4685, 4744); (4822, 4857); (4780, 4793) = -0.05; 20.7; 21.2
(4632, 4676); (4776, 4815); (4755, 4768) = 0.04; 20.2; 21.9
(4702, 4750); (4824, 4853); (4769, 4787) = -0.03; 21.4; 21.3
